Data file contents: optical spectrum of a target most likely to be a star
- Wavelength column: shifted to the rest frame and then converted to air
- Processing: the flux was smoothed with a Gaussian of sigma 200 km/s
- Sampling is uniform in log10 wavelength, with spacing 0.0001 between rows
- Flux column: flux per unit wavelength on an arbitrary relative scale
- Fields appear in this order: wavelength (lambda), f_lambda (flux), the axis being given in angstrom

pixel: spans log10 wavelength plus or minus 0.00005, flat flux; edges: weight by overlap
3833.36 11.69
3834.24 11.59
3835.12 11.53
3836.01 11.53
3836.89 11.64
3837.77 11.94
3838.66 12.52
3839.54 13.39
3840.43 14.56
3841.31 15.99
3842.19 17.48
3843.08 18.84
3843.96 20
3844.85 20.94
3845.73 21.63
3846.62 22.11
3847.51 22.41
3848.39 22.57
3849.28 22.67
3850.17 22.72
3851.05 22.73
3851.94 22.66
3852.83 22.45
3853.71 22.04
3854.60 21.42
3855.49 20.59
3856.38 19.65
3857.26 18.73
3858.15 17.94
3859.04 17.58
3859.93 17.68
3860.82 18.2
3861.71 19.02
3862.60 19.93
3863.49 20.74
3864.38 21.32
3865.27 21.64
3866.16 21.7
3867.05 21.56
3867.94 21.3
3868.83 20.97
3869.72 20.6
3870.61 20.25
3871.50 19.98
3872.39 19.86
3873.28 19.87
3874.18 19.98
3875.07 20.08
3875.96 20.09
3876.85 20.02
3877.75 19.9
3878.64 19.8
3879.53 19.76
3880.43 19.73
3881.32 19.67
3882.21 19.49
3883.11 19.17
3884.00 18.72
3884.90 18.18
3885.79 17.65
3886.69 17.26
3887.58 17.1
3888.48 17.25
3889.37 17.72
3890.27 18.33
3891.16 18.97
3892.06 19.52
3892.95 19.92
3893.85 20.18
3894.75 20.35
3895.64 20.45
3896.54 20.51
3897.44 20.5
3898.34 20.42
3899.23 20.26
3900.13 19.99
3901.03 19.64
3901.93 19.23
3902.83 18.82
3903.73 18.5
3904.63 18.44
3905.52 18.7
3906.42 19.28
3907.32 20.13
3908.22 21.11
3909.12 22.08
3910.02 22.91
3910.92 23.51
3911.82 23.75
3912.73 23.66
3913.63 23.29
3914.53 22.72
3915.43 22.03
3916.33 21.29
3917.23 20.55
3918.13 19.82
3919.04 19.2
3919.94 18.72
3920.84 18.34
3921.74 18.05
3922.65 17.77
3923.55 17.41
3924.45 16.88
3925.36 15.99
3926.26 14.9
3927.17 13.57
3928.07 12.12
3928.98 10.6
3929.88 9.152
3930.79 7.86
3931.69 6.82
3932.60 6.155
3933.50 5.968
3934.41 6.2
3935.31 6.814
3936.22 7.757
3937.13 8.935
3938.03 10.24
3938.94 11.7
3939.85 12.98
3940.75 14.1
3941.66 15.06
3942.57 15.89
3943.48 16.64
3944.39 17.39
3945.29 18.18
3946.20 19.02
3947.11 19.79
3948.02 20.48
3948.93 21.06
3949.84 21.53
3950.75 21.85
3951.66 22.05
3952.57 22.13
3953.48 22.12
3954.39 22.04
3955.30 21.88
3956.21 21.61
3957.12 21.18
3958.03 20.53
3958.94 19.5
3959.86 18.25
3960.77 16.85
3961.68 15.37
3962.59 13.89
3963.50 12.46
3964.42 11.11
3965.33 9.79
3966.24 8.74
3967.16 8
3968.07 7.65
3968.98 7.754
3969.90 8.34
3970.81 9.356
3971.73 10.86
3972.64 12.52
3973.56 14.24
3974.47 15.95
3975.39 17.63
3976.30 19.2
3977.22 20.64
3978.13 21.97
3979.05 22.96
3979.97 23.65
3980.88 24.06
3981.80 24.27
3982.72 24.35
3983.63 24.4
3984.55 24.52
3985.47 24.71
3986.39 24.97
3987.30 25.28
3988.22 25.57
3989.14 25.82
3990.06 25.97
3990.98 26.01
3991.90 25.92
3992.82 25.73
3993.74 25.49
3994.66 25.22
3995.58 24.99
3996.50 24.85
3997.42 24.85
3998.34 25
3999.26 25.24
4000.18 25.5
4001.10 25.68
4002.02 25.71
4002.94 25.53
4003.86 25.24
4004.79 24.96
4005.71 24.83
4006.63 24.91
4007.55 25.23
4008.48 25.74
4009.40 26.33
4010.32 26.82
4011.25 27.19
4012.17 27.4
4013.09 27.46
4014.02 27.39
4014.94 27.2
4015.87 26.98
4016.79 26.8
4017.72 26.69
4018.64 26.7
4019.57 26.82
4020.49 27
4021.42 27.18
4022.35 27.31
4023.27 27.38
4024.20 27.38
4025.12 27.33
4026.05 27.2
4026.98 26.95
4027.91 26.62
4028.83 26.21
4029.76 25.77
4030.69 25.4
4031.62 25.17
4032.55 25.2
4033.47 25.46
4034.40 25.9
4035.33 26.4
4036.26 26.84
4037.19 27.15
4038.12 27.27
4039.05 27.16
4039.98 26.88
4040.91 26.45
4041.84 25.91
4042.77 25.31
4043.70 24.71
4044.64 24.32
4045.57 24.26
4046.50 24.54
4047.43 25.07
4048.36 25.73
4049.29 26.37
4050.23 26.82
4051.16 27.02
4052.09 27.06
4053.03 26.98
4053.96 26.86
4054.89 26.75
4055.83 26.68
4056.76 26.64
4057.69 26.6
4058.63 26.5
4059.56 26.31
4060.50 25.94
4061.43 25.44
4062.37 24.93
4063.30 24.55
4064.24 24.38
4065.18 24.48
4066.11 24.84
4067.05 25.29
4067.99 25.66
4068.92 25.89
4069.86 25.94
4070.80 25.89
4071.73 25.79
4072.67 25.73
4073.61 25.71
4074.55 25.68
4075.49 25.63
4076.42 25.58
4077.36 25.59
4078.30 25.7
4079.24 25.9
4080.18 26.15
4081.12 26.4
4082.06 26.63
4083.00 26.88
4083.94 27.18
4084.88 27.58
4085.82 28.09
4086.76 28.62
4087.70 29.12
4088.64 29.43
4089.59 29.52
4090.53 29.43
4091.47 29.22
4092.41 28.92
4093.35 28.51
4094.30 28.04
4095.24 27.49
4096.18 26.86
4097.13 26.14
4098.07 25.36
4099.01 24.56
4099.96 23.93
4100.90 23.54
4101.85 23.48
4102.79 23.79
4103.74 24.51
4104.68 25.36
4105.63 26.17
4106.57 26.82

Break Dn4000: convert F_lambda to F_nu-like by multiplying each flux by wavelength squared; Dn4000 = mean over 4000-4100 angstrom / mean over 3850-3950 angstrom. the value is 1.56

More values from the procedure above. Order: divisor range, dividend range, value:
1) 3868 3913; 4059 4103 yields 1.46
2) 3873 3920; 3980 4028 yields 1.37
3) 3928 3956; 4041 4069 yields 1.84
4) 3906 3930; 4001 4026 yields 1.47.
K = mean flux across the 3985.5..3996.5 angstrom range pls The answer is 25.5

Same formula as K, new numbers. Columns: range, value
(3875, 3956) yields 17.8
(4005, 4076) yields 26.2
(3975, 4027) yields 25.4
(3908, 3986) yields 16.8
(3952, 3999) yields 19.7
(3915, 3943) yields 13.6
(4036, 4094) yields 26.4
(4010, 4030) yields 27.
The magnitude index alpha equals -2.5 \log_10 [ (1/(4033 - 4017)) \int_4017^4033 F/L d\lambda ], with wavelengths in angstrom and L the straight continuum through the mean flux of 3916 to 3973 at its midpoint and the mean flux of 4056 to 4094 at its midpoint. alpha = -0.202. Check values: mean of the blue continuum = 14.9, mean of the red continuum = 26.6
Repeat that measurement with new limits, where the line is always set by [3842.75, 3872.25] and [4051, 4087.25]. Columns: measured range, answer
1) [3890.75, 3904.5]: 0.10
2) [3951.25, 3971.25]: 0.45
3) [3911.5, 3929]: 0.19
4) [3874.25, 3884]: 0.08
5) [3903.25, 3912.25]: 0.06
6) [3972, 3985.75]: 0.15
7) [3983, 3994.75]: -0.05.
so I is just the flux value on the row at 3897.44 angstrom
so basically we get 20.5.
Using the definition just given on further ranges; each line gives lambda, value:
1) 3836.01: 11.53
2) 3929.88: 9.152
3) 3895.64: 20.45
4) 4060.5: 25.94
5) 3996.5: 24.85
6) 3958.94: 19.5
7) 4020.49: 27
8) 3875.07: 20.08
